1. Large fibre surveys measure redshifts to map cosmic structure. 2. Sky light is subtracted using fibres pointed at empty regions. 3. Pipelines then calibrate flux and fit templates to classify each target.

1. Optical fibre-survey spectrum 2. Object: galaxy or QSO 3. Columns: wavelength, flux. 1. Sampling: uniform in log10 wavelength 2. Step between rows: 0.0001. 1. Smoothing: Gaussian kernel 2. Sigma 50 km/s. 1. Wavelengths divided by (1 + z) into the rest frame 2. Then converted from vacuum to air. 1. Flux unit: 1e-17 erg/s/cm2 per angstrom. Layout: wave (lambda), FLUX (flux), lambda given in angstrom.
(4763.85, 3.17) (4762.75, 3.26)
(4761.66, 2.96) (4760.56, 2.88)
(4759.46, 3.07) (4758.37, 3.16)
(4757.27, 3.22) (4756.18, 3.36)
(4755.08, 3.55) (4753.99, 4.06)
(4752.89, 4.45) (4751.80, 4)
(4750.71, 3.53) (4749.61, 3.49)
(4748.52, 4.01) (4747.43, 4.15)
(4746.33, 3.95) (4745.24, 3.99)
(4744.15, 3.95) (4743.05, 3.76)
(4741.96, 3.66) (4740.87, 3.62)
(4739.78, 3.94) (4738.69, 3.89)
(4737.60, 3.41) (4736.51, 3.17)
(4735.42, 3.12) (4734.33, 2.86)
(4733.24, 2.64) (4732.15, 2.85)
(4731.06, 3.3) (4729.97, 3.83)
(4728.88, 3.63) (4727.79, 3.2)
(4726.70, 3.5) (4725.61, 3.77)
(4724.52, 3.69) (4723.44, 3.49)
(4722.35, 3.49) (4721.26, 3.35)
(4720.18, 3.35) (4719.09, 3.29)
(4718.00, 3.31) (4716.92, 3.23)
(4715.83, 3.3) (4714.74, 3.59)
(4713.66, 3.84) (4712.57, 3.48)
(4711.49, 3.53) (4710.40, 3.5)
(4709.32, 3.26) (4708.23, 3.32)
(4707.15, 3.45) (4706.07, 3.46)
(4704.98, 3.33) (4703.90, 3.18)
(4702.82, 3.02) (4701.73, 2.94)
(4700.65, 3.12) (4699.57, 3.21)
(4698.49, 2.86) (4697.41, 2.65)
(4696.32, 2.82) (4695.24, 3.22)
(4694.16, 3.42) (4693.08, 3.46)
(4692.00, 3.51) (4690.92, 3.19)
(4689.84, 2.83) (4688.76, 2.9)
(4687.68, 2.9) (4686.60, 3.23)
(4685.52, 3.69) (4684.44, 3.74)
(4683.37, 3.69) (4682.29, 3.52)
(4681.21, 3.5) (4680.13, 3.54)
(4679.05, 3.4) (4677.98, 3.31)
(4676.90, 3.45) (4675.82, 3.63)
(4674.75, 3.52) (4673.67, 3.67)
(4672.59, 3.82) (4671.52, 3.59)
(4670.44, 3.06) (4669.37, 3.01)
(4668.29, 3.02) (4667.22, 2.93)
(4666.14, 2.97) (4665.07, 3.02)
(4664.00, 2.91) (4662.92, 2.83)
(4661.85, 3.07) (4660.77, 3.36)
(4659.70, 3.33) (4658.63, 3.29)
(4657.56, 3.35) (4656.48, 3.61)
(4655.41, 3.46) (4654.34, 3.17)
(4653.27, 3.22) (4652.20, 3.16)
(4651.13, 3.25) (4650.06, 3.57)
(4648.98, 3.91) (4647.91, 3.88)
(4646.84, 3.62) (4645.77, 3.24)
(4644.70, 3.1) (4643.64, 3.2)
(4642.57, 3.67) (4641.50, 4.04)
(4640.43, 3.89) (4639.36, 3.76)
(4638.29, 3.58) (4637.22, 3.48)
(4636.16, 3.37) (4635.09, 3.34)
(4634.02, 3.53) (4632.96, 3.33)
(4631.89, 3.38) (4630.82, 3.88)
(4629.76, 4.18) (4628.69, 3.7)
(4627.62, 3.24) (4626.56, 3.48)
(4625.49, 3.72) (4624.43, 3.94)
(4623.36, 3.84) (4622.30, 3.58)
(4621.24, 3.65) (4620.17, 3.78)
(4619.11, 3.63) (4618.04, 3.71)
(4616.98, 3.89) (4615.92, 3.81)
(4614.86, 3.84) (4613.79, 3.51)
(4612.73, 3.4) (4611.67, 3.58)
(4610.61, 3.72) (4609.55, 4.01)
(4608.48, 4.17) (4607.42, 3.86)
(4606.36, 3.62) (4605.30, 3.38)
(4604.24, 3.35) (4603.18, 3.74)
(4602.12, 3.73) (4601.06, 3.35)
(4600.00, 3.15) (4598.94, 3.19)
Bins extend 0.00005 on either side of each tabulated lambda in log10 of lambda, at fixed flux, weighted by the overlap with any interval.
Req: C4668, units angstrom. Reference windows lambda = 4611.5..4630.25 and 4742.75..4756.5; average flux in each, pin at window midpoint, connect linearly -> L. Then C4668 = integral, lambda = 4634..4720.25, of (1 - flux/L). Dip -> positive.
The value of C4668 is 9.8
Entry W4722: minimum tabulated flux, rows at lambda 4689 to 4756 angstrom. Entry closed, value 2.64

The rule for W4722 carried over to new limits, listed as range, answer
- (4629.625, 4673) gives 2.83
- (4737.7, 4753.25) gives 3.49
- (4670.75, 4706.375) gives 2.65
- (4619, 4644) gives 3.2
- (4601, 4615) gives 3.35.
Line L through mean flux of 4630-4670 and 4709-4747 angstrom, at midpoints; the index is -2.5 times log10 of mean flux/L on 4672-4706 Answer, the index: 0.04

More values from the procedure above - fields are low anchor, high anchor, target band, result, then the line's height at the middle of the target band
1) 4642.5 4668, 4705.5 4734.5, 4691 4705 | 0.077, 3.36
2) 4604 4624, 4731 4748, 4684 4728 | 0.084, 3.57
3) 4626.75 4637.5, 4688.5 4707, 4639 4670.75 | 0.025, 3.4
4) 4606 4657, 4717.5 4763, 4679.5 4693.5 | 0.063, 3.56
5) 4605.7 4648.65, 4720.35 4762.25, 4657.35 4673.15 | 0.142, 3.61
